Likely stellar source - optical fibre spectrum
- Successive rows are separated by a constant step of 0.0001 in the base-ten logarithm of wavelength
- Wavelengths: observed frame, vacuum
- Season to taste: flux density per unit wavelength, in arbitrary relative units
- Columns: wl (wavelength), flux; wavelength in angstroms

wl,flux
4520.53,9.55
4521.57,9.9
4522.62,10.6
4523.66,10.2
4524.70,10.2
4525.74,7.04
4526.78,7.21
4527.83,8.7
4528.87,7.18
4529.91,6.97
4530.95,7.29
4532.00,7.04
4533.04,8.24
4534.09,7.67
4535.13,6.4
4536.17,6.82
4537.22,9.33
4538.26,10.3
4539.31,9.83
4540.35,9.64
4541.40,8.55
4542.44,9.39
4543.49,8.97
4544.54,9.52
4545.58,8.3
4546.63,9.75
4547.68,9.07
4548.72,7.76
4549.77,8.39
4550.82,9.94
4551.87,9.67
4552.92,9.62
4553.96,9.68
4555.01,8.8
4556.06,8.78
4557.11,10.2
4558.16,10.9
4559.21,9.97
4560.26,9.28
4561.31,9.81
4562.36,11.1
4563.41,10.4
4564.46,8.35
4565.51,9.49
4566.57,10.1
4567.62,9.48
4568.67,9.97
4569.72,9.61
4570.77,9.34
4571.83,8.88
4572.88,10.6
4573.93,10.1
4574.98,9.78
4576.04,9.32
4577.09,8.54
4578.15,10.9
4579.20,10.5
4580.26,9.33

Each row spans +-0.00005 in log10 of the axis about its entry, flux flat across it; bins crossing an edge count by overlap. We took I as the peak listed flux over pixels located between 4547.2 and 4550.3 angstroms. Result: 9.07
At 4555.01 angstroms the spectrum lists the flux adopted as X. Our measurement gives 8.8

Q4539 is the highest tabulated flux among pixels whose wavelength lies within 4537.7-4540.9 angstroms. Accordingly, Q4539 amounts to 10.3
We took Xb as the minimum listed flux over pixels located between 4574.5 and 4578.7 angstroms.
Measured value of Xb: 8.54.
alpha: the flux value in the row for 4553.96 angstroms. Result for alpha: 9.68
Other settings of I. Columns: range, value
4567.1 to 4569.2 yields 9.97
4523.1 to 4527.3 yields 10.2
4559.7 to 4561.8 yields 9.81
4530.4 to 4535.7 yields 8.24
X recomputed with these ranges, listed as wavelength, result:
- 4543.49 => 8.97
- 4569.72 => 9.61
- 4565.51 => 9.49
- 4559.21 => 9.97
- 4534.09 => 7.67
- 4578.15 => 10.9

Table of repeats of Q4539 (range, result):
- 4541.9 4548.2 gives 9.75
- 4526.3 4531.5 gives 8.7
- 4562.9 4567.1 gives 10.4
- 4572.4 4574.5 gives 10.6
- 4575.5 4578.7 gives 10.9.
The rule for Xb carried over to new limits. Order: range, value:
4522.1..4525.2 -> 10.2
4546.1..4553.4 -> 7.76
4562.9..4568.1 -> 8.35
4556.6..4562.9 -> 9.28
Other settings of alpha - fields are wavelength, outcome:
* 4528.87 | 7.18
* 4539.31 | 9.83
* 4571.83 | 8.88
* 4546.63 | 9.75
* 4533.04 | 8.24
